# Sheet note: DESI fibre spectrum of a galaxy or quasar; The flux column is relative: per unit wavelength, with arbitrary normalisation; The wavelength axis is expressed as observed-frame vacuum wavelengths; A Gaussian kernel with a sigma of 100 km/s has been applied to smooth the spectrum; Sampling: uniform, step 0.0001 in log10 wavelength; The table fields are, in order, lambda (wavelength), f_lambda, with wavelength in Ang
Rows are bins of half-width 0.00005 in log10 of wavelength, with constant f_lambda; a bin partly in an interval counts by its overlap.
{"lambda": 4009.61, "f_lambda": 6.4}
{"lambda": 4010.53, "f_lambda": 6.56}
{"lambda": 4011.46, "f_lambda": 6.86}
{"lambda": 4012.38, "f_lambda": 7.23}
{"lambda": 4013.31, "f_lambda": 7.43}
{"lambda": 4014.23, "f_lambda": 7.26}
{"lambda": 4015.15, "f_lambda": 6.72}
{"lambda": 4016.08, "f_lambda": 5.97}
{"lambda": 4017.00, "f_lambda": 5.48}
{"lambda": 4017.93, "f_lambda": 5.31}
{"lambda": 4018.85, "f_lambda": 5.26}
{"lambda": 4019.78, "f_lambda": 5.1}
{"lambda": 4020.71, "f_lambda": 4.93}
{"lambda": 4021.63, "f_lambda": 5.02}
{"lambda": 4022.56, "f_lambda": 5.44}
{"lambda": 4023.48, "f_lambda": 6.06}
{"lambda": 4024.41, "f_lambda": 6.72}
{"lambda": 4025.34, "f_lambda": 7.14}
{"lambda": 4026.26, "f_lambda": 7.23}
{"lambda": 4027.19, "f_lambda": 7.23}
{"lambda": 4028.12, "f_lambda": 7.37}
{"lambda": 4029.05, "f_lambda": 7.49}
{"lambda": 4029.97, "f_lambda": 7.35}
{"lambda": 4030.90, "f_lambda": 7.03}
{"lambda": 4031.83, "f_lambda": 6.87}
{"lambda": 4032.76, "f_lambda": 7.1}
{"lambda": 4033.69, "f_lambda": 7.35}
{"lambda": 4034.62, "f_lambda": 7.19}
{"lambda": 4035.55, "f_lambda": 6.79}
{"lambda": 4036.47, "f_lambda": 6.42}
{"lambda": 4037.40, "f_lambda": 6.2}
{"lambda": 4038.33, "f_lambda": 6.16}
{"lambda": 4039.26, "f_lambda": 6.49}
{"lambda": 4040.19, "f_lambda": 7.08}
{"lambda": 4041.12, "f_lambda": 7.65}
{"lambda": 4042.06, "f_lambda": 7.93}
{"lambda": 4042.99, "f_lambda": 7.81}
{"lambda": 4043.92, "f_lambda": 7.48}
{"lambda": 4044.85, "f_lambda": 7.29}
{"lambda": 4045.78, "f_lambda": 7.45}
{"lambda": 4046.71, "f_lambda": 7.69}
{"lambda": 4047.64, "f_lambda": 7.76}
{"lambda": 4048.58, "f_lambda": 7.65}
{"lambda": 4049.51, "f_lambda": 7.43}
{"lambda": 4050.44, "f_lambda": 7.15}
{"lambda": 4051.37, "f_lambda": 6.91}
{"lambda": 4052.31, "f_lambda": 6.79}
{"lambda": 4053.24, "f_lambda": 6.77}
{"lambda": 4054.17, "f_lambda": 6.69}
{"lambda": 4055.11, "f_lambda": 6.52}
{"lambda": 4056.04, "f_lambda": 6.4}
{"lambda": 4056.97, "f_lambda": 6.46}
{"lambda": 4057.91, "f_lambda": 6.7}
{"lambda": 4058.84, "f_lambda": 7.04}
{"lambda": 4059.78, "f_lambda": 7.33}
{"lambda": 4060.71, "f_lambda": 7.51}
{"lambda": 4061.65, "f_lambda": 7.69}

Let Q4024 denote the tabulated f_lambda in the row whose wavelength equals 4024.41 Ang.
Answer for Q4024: 6.72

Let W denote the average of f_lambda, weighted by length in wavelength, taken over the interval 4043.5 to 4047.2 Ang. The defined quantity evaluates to 7.49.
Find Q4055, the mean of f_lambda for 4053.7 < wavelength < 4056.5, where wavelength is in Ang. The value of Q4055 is 6.54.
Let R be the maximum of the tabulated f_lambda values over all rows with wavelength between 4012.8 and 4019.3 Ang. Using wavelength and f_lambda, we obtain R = 7.43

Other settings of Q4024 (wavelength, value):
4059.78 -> 7.33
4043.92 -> 7.48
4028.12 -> 7.37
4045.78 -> 7.45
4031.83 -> 6.87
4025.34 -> 7.14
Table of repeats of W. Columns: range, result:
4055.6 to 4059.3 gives 6.66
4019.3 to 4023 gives 5.11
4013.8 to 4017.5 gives 6.34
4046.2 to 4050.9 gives 7.54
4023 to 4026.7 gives 6.79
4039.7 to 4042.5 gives 7.52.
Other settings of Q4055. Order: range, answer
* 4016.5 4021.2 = 5.22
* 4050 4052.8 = 6.94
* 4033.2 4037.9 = 6.79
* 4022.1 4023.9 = 5.76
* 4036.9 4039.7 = 6.28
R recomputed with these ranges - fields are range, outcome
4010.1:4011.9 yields 6.86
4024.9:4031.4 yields 7.49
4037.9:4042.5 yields 7.93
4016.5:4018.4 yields 5.48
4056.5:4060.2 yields 7.33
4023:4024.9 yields 6.72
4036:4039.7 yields 6.49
